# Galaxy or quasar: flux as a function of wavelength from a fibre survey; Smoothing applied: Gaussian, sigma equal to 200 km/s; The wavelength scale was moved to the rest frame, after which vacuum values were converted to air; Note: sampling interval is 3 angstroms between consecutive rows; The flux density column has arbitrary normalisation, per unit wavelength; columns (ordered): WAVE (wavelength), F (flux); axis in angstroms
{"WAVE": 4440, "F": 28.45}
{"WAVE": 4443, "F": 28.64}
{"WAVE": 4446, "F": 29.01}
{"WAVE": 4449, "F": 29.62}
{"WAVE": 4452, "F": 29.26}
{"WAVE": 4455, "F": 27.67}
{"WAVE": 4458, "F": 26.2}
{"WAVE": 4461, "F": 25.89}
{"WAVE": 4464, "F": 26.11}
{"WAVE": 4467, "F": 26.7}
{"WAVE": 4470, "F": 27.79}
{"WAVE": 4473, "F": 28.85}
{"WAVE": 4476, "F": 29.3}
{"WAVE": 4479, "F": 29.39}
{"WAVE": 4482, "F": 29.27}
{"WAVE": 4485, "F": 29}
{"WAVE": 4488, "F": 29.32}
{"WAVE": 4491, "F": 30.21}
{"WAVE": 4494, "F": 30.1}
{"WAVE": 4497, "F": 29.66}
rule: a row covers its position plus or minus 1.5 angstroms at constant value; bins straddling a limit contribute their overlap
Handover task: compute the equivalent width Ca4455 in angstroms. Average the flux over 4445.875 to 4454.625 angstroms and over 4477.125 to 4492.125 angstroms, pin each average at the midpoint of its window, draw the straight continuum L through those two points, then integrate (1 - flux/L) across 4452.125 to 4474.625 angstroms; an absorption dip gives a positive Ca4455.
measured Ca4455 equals 1.6 angstroms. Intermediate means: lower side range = 29.1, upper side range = 29.4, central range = 27.2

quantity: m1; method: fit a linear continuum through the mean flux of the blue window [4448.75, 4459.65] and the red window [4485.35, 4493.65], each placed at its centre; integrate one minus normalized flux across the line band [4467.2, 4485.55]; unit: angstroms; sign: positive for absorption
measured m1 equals 0.19 angstroms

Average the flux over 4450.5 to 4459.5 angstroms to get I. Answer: 27.7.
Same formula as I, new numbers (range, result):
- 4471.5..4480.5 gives 29.2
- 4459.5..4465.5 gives 26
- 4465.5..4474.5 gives 27.8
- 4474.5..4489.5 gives 29.3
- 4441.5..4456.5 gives 28.8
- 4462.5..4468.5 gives 26.4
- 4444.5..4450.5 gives 29.3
